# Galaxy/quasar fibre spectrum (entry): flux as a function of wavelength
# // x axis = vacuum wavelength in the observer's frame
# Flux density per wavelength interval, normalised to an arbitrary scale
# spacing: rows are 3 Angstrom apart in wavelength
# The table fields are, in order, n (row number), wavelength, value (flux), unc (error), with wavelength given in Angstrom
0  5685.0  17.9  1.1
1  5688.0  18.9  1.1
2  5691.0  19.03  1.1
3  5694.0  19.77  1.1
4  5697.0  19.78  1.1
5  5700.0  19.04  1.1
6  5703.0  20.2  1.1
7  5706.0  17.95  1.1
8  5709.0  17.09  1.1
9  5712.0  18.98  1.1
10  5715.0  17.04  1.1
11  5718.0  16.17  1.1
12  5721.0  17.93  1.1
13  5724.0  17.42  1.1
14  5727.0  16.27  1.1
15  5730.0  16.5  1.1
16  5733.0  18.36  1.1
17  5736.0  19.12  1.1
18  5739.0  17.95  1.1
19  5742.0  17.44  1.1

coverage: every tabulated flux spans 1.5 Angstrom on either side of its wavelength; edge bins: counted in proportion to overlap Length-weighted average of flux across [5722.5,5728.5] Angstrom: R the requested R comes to 16.8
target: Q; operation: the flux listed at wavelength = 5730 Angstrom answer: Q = 16.5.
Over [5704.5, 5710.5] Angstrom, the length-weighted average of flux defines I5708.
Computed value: 17.5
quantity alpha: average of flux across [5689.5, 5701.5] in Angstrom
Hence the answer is 19.4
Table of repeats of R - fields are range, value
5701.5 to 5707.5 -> 19.1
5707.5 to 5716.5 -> 17.7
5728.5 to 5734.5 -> 17.4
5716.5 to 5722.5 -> 17.1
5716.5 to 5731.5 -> 16.9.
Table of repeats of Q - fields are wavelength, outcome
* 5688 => 18.9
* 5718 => 16.17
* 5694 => 19.77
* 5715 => 17.04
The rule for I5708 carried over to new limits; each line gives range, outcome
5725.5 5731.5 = 16.4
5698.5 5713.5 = 18.7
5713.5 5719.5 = 16.6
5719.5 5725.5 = 17.7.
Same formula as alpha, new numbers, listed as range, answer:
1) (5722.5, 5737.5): 17.5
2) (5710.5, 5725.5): 17.5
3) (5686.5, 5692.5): 19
